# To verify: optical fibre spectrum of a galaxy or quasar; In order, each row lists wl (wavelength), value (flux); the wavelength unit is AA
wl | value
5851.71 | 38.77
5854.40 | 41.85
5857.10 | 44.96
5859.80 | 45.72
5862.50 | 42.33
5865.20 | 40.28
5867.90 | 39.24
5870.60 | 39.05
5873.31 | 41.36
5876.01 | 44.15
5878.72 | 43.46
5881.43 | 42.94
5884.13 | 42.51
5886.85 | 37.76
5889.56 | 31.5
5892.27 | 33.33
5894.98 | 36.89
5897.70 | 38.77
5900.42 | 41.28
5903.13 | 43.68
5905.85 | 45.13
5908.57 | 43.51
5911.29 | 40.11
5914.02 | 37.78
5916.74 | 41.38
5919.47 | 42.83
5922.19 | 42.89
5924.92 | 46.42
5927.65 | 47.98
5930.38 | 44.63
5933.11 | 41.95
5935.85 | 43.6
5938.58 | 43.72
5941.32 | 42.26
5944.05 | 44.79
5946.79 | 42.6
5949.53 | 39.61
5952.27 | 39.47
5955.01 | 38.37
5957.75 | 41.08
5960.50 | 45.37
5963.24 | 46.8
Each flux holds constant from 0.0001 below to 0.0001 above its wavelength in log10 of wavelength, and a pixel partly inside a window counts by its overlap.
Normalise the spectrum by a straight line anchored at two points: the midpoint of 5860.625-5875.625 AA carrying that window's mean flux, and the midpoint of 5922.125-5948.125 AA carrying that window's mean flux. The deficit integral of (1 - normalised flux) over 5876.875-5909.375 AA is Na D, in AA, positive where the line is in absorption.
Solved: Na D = 1.6 AA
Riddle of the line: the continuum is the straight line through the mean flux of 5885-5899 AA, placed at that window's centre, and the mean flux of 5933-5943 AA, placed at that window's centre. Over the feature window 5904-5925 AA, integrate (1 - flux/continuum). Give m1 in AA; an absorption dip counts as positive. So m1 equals -1.6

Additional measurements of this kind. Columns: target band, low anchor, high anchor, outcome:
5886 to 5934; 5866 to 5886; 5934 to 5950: 1.5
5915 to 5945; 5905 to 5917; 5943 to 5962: -1.6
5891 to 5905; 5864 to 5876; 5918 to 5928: 1.2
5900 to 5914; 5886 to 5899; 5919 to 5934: -1.1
